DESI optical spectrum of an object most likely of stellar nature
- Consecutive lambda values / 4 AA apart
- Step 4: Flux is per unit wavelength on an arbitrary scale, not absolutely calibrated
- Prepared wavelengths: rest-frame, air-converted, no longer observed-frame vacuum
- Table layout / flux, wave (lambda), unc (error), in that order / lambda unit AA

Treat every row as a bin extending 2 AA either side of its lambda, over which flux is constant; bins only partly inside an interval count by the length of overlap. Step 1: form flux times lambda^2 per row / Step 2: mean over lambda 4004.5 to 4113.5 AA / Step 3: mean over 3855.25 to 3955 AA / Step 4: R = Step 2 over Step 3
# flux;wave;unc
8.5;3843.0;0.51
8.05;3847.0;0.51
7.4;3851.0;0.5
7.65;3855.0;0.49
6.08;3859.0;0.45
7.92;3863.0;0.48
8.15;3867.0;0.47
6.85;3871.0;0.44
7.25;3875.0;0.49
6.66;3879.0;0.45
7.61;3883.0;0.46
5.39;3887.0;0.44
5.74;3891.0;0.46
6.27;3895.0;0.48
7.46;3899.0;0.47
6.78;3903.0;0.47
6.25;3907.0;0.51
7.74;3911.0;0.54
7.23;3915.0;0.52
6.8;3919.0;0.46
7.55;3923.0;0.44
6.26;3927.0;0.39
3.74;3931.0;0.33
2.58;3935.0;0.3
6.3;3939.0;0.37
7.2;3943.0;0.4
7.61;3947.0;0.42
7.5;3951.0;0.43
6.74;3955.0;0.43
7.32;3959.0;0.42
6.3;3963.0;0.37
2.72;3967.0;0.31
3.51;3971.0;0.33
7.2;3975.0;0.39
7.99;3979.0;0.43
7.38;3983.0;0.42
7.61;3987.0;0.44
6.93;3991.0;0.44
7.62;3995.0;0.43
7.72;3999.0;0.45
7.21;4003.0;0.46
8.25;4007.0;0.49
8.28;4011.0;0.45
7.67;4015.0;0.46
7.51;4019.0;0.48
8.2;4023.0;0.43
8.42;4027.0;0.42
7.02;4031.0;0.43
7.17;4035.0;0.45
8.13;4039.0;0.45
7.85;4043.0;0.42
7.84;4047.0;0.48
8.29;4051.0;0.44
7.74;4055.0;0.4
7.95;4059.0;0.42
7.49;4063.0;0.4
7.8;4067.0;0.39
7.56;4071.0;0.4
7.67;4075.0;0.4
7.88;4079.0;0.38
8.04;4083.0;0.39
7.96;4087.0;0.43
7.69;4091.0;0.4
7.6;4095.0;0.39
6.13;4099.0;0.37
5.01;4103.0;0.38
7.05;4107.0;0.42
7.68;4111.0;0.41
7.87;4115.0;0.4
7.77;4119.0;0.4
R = 1.24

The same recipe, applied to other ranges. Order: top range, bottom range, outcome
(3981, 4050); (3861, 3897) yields 1.20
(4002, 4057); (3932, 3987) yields 1.31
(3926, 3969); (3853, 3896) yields 0.88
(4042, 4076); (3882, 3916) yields 1.27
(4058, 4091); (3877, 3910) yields 1.30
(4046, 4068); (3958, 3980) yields 1.45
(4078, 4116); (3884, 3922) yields 1.20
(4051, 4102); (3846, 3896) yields 1.21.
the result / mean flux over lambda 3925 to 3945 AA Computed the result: 5.22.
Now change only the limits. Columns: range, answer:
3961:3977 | 4.93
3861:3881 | 7.37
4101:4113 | 6.58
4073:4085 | 7.86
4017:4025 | 7.85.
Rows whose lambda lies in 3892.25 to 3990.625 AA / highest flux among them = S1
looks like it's 7.99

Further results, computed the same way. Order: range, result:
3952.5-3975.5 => 7.32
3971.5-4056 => 8.42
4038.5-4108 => 8.29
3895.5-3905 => 7.46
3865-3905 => 8.15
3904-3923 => 7.74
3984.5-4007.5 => 8.25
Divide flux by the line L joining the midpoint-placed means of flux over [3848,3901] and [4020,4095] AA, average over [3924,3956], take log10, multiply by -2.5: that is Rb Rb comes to 0.21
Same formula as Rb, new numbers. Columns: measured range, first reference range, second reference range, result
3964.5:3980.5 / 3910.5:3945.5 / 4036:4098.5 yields 0.25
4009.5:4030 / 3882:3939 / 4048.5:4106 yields -0.13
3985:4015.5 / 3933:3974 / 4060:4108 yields -0.20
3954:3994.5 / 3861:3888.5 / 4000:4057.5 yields 0.18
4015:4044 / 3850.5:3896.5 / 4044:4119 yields -0.05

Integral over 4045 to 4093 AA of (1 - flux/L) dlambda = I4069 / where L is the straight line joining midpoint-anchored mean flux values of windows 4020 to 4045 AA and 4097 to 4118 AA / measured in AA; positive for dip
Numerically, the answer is -3.5 AA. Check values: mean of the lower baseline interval 7.79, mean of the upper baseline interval 6.8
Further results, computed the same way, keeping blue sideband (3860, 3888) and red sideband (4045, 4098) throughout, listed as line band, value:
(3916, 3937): 5.3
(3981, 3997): 0.3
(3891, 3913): 1.3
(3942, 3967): 2.2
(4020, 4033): -0.4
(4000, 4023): -0.7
